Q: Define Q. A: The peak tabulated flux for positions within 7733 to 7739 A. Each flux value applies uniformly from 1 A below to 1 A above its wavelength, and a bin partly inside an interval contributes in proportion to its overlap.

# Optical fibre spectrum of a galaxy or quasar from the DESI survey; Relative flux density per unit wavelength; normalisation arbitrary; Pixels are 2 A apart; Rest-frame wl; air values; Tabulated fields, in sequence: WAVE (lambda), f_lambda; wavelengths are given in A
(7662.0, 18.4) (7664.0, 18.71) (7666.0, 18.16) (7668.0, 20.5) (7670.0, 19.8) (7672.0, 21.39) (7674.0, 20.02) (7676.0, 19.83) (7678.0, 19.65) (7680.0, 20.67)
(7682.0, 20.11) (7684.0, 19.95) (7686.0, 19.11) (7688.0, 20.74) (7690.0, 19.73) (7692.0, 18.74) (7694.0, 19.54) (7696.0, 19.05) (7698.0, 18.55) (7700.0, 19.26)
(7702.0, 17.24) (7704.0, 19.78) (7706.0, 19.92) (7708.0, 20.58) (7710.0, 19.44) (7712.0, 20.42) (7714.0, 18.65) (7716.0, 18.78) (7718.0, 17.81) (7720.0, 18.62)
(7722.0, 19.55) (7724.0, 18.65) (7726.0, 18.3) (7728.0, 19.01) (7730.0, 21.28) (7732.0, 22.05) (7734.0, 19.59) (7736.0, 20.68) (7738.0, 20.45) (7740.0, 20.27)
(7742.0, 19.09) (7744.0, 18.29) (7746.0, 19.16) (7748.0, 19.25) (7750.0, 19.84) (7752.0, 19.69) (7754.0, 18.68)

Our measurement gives 20.68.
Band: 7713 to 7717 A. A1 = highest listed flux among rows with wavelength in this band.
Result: 18.78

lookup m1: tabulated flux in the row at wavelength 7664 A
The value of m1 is 18.71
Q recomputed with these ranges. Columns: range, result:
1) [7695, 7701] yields 19.26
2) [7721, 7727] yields 19.55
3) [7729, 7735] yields 22.05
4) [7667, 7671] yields 20.5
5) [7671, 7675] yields 21.39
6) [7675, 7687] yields 20.67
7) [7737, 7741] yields 20.45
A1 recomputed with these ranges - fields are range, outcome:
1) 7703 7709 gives 20.58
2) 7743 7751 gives 19.84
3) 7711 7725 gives 20.42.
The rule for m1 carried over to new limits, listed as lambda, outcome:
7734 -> 19.59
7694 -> 19.54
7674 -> 20.02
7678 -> 19.65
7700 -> 19.26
